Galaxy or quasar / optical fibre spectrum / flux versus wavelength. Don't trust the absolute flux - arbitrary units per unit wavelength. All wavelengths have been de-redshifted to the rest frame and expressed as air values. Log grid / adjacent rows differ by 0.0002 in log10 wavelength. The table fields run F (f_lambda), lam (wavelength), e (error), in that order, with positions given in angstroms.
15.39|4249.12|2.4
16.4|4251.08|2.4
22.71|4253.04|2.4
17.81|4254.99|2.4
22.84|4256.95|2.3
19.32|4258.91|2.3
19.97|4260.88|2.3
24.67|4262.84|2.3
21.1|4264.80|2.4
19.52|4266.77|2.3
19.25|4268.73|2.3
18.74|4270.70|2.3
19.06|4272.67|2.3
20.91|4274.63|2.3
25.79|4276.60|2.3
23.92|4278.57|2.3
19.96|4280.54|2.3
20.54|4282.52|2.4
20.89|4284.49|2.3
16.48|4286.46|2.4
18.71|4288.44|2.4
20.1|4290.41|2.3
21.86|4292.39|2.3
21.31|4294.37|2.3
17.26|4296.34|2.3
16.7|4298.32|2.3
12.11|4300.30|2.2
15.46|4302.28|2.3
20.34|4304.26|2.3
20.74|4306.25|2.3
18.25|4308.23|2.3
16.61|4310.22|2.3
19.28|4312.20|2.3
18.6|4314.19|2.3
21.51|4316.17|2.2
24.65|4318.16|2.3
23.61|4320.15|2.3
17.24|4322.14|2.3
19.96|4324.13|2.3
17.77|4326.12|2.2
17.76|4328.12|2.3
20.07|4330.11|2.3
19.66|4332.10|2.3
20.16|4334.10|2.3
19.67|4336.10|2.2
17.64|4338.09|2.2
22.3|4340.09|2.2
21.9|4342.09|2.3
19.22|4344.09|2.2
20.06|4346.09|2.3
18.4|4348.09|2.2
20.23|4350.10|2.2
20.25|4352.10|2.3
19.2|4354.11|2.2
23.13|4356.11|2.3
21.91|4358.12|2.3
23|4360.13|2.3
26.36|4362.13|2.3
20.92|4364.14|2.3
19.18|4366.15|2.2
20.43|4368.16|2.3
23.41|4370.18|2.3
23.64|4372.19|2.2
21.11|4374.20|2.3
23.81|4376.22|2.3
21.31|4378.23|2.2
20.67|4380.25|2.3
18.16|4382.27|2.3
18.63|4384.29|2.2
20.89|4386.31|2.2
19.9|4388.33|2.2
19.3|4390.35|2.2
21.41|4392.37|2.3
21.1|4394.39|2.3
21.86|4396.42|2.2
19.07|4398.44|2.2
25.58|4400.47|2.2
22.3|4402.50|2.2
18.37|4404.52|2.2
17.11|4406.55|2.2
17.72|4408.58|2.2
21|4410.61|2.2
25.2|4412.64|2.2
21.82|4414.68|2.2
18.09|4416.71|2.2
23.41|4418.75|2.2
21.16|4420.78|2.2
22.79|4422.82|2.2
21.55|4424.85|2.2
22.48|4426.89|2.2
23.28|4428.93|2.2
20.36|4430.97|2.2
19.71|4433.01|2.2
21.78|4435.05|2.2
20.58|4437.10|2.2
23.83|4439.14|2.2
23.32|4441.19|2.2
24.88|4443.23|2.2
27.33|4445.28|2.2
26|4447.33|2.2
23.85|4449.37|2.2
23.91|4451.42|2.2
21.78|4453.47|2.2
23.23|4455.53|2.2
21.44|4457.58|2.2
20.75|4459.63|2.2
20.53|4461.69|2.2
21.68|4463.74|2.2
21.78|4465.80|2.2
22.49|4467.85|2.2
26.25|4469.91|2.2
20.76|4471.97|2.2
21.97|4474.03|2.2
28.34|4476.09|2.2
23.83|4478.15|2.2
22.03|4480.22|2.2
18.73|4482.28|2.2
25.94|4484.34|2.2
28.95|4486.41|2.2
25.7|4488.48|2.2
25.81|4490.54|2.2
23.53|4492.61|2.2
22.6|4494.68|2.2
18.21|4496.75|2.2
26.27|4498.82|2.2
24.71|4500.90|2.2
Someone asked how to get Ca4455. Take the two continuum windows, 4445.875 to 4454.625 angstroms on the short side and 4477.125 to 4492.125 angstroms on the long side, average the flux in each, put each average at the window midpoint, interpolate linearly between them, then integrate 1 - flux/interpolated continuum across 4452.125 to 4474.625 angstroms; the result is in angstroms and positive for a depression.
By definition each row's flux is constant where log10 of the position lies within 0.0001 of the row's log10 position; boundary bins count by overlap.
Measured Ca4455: 1.9 angstroms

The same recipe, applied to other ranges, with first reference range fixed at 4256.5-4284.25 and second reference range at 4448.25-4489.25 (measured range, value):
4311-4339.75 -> 2.39 angstroms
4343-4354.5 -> 1.21 angstroms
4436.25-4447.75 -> -0.70 angstroms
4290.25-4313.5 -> 3.40 angstroms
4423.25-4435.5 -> 0.64 angstroms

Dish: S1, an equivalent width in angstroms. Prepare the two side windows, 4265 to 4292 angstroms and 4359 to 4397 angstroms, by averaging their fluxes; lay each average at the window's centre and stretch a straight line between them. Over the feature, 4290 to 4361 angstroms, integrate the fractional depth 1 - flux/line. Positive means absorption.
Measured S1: 3.9 angstroms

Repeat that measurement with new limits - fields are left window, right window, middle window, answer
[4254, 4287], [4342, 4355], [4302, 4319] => 0.5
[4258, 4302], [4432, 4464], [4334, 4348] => 0.6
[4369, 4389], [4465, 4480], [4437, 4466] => -0.1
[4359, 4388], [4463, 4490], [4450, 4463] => 0.8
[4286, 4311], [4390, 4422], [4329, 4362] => -2.0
